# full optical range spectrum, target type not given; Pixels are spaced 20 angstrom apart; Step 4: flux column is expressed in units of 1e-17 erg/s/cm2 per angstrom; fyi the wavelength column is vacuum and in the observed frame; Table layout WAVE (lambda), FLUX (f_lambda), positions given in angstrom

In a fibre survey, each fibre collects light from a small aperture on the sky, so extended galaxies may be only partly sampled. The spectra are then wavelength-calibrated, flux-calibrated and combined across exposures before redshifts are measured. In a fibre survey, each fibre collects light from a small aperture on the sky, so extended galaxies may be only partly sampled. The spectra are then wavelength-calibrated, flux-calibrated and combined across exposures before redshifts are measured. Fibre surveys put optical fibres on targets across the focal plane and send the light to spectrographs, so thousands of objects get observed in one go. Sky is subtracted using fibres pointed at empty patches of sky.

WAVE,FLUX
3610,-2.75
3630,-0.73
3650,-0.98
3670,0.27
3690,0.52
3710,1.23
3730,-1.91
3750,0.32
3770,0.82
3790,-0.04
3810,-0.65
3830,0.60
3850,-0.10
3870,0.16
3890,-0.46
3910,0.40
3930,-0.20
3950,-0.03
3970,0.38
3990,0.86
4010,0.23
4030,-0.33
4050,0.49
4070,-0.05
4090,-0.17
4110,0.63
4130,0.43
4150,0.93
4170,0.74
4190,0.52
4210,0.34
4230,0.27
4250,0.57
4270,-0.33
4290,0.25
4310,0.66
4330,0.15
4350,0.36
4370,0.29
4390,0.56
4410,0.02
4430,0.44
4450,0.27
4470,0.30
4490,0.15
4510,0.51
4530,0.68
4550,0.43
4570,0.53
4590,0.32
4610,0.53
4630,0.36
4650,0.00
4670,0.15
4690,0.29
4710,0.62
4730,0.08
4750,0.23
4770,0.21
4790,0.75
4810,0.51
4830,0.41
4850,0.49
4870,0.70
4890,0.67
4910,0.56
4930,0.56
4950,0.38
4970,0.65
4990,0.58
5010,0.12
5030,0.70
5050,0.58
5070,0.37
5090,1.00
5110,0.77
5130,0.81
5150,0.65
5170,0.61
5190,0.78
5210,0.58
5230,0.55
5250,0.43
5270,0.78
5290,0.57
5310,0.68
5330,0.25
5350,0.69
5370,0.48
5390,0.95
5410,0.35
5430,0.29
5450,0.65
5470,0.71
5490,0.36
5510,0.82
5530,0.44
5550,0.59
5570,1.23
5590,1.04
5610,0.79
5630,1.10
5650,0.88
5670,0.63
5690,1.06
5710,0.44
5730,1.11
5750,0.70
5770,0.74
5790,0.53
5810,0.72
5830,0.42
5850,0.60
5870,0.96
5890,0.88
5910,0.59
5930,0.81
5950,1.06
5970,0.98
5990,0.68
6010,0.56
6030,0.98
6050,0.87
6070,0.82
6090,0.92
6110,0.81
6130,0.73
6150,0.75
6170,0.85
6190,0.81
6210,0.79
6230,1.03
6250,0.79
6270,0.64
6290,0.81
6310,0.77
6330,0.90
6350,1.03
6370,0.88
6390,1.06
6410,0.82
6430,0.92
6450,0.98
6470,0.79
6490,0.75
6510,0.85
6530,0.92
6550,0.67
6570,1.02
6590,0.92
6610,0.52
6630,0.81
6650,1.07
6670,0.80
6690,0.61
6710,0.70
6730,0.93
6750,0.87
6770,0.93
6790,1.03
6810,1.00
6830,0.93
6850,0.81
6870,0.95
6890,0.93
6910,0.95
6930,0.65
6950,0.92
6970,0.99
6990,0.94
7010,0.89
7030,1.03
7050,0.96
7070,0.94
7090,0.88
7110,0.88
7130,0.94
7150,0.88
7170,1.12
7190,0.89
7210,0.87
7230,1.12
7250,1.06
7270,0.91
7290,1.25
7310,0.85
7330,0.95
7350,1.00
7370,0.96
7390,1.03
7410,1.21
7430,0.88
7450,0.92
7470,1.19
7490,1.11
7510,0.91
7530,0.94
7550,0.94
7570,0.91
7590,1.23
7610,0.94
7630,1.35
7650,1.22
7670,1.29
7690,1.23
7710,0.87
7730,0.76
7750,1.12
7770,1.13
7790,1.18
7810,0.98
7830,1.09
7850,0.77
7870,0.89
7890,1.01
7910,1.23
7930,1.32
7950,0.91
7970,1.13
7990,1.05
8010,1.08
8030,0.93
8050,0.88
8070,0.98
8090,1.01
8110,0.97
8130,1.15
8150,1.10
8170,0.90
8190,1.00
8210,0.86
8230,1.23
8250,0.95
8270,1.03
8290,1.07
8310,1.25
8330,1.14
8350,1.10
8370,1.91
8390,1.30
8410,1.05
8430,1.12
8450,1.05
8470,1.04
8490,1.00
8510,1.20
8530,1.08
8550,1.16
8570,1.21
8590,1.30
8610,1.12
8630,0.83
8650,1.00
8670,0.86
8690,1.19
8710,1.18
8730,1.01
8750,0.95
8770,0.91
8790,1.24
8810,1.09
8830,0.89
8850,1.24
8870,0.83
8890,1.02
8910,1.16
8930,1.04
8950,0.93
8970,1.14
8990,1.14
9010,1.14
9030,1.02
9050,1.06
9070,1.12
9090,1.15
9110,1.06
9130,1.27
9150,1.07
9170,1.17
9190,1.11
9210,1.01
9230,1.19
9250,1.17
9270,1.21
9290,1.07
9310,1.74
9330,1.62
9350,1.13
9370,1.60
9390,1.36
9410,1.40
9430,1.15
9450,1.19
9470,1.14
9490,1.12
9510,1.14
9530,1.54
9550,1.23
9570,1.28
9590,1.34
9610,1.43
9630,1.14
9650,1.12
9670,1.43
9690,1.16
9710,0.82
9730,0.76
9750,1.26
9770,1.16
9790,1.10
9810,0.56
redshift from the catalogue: 0.275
